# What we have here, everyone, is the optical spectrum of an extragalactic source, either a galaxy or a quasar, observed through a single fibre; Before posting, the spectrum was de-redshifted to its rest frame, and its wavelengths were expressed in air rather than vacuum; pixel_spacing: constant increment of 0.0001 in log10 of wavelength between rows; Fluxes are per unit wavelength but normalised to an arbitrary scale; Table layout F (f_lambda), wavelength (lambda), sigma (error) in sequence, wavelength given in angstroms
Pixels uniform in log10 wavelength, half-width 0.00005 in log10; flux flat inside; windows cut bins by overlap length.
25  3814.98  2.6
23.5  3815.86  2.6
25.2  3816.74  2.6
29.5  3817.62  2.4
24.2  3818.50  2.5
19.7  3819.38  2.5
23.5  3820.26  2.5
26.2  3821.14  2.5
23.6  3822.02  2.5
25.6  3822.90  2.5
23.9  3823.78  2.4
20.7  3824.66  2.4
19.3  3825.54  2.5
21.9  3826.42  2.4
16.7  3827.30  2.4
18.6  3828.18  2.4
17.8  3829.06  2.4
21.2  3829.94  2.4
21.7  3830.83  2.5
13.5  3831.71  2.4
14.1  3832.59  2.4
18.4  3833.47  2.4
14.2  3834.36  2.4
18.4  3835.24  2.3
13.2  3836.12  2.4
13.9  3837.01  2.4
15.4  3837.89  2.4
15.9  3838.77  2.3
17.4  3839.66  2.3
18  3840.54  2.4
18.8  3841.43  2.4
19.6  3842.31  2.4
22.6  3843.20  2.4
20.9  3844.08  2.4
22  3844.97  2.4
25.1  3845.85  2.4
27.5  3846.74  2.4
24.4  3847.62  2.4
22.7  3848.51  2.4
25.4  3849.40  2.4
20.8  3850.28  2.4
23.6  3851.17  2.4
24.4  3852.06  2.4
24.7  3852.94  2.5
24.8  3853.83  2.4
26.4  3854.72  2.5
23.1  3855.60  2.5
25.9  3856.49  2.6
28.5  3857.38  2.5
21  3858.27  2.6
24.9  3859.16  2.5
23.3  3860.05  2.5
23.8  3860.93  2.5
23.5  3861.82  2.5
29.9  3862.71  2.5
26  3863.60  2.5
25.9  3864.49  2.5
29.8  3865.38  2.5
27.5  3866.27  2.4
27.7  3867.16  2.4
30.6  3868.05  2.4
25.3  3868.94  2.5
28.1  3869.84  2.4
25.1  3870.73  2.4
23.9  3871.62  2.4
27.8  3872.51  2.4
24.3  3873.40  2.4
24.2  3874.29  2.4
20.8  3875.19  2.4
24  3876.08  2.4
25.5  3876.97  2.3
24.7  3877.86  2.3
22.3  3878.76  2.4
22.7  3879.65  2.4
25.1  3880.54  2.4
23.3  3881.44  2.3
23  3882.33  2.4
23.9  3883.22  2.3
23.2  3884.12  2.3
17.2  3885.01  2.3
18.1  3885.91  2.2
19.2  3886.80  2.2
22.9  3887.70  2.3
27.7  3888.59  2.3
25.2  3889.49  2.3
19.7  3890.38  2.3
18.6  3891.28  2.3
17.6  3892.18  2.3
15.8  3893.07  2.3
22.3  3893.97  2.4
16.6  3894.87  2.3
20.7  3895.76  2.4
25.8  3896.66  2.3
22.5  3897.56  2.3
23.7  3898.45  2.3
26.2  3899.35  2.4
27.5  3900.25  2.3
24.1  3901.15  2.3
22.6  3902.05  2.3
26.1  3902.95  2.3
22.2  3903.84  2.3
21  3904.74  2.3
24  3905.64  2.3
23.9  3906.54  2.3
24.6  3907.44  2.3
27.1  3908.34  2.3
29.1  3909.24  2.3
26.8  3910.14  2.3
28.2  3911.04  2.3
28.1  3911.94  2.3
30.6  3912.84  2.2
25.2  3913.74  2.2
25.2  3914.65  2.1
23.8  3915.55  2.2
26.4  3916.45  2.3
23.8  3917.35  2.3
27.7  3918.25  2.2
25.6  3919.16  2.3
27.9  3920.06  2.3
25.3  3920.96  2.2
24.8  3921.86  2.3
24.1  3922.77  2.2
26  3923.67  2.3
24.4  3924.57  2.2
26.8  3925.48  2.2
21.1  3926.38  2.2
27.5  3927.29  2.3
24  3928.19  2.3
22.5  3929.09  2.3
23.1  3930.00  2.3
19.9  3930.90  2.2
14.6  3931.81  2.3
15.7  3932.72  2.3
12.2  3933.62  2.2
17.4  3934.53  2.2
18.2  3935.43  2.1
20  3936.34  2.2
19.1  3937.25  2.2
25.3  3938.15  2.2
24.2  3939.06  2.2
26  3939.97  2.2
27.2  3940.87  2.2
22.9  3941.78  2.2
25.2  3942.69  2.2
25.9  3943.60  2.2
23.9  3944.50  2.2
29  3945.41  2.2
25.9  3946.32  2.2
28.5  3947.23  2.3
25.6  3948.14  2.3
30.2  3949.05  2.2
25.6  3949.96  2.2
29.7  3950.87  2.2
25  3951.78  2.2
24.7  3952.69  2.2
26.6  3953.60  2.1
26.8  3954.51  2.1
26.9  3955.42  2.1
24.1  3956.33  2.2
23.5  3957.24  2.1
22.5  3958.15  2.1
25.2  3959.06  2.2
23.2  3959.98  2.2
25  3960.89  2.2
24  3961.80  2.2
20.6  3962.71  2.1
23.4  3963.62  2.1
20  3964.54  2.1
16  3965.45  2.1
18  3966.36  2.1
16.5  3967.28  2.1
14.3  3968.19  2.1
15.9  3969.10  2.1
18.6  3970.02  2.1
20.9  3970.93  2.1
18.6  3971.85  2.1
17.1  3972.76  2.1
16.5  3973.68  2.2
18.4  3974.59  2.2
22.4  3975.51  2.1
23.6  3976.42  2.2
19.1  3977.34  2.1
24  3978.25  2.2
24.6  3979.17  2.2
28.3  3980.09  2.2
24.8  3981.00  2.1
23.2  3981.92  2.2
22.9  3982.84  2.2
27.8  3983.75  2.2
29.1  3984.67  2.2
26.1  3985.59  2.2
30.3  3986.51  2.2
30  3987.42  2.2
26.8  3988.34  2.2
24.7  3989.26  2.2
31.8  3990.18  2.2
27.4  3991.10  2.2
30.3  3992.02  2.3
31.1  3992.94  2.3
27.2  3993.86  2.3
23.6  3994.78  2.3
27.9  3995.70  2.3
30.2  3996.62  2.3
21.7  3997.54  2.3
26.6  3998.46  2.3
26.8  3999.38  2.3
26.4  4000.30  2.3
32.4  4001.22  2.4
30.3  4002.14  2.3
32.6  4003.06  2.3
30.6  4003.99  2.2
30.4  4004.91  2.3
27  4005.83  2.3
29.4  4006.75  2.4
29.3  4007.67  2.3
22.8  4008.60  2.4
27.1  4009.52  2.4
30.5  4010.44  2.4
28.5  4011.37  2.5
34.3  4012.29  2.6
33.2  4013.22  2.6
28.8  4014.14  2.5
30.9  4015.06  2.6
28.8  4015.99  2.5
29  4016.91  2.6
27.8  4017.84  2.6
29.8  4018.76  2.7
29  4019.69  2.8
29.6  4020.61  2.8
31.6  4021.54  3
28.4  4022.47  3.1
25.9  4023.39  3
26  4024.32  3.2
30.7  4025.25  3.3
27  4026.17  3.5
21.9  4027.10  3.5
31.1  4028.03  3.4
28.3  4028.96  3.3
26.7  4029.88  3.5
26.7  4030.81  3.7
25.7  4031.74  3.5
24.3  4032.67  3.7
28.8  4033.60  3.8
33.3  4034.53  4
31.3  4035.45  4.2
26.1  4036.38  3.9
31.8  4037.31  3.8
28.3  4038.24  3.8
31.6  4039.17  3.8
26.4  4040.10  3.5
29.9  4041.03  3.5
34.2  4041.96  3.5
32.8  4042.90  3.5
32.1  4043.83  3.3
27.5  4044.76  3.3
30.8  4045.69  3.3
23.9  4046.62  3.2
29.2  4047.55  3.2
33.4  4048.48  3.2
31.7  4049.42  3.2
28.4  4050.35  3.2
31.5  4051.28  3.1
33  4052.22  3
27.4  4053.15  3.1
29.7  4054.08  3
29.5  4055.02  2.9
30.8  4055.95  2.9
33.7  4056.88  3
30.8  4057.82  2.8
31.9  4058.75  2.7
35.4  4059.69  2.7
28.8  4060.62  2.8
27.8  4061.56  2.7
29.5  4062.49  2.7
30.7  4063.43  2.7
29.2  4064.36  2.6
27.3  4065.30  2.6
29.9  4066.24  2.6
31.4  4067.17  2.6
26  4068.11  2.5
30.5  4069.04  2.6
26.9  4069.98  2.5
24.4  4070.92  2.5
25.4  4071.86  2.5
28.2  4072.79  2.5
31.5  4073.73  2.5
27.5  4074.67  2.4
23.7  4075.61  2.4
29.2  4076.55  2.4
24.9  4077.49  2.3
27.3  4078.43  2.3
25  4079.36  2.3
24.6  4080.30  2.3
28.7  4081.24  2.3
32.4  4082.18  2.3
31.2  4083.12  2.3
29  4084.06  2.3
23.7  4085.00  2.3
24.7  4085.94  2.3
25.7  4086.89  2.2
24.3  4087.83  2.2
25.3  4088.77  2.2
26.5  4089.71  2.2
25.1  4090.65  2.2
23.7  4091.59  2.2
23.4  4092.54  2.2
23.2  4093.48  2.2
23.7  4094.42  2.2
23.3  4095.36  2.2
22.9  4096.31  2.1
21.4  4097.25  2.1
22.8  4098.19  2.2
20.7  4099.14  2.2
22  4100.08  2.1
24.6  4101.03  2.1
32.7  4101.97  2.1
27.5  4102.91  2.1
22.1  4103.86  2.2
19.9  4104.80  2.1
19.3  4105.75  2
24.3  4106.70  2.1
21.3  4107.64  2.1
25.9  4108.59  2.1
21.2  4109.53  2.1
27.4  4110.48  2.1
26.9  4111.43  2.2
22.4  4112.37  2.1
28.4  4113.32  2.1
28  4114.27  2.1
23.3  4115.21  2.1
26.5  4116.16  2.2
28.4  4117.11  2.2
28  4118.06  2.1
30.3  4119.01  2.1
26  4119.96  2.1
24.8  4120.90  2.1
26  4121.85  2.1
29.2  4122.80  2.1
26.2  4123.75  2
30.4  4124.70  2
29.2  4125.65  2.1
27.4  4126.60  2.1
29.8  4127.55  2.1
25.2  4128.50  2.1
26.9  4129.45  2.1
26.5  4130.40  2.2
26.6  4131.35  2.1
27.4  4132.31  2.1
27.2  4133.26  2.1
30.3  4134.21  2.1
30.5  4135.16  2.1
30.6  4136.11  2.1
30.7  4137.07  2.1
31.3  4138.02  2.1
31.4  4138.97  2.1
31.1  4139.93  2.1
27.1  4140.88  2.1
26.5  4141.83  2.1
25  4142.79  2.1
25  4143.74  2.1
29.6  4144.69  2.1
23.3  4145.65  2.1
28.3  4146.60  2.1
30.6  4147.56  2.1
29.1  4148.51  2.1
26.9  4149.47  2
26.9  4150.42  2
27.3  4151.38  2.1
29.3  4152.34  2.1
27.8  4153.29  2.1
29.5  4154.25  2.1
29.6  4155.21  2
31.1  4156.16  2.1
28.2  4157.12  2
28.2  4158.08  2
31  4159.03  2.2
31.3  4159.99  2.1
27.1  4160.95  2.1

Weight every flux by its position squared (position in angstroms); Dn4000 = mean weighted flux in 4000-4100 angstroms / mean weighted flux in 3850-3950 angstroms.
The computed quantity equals 1.3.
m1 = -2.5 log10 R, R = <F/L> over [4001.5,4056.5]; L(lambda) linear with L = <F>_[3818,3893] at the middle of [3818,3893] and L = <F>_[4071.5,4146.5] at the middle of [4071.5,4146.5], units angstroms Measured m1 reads -0.17 mag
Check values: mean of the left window 22.4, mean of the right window 26.4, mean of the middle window 29.3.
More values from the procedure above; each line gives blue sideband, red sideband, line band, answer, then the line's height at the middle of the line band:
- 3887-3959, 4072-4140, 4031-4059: -0.17 mag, 25.6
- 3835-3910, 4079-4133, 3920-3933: 0.03 mag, 23.8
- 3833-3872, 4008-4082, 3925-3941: 0.20 mag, 25.5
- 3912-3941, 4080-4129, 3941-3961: -0.09 mag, 23.6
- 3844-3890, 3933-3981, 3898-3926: -0.09 mag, 23.5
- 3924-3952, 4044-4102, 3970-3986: 0.09 mag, 24.7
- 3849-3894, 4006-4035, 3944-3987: 0.15 mag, 26.9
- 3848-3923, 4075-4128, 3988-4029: -0.14 mag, 25.1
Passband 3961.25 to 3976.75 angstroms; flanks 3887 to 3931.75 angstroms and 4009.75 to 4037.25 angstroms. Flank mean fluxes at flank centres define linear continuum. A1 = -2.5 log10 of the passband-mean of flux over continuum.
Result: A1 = 0.36 mag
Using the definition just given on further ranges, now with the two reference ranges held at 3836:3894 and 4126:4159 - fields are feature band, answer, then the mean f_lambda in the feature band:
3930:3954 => 0.053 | 23.4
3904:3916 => -0.084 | 25.9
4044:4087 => -0.076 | 28.8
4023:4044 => -0.095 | 28.7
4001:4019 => -0.149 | 29.6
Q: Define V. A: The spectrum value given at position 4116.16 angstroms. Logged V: 26.5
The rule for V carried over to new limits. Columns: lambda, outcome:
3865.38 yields 29.8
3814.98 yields 25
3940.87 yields 27.2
